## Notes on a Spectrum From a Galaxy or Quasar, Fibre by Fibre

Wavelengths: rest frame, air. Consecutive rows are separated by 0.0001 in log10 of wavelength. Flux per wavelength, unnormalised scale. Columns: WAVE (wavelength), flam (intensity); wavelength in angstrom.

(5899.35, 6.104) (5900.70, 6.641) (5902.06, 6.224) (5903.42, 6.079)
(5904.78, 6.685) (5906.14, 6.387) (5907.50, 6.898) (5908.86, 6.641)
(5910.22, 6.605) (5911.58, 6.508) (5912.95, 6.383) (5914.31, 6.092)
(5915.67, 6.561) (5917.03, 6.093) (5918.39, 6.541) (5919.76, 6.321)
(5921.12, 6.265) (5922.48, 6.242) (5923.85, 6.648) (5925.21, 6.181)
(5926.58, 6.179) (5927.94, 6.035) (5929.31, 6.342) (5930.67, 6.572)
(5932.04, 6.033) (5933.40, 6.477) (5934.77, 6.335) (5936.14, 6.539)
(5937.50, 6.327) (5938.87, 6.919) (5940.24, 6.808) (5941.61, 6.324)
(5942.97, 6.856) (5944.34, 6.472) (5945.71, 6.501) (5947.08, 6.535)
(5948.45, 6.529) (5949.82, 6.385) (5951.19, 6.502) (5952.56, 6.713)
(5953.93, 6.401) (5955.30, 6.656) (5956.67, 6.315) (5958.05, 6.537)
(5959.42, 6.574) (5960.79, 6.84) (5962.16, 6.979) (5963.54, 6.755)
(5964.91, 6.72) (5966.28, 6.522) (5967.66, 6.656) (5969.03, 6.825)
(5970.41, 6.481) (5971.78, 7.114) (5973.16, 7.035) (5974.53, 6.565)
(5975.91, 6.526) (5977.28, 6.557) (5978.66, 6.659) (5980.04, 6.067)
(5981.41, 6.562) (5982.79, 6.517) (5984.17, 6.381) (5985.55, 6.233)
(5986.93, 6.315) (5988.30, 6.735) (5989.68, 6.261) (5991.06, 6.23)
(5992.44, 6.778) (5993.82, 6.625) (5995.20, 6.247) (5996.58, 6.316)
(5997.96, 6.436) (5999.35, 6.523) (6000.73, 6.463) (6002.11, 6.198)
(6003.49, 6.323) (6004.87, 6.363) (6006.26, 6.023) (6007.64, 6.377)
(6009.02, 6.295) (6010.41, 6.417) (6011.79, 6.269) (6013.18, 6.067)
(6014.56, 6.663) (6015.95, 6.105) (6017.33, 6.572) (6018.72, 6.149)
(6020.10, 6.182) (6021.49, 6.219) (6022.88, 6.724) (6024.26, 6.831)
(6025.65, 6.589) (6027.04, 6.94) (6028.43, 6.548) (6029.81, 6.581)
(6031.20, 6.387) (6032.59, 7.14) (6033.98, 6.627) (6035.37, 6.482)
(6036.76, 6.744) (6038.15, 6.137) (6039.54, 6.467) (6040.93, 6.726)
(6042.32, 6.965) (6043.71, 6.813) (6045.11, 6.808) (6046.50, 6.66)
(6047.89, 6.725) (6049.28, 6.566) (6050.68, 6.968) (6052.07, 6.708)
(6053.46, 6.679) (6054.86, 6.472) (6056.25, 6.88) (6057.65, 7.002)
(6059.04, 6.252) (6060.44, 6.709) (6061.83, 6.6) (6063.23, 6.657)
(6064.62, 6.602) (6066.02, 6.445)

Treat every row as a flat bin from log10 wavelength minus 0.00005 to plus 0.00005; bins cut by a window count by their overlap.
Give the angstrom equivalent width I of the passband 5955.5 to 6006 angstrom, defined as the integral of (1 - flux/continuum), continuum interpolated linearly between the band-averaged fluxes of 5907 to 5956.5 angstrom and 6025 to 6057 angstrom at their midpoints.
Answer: 0.2 angstrom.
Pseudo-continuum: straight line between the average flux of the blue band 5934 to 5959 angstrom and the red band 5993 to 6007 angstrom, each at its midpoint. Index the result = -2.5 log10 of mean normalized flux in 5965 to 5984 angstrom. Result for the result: -0.03 mag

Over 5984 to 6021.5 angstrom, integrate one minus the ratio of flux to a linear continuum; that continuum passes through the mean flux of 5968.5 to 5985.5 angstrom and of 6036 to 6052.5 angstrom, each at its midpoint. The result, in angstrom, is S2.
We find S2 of 1.6 angstrom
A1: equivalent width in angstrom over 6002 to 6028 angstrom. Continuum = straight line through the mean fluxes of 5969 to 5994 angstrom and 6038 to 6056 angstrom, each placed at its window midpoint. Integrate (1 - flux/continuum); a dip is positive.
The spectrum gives 0.9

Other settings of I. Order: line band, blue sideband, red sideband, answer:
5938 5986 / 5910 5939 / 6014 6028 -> -1.43 angstrom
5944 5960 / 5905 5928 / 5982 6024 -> -0.30 angstrom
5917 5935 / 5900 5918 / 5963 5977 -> 0.59 angstrom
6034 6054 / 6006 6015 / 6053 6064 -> -0.37 angstrom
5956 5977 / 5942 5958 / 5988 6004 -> -0.66 angstrom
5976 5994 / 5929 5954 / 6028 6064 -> 0.34 angstrom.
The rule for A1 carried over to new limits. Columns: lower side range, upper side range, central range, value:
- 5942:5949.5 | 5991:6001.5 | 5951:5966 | -0.2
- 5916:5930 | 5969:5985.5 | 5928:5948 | -0.4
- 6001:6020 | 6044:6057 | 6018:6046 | -0.3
